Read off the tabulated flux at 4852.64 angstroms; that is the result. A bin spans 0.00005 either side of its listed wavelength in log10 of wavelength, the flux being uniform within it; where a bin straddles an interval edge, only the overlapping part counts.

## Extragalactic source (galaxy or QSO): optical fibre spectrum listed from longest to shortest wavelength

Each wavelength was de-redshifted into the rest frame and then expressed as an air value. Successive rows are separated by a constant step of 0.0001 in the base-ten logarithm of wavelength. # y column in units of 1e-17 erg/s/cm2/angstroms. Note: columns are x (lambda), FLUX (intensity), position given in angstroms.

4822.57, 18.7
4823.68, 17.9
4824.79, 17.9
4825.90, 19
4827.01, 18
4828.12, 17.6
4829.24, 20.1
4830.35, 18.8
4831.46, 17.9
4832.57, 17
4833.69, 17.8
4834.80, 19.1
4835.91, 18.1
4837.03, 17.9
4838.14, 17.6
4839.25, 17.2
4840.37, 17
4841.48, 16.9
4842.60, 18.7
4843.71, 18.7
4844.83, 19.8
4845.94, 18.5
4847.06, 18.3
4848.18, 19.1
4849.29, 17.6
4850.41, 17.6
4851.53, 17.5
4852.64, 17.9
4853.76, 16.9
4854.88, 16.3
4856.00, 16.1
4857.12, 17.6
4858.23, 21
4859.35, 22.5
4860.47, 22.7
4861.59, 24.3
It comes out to 17.9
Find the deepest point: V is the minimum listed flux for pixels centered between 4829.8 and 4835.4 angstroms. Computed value 17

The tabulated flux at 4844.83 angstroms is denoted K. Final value 19.8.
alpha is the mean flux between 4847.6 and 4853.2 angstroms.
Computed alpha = 17.9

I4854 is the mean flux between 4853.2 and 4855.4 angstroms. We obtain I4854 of 16.6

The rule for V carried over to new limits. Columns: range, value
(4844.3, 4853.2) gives 17.5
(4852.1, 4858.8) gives 16.1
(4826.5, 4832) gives 17.6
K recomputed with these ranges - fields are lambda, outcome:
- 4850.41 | 17.6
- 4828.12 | 17.6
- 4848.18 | 19.1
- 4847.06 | 18.3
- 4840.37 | 17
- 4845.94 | 18.5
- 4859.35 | 22.5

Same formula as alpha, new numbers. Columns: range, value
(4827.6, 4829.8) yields 18.8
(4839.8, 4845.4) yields 18.2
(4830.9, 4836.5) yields 18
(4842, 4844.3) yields 18.6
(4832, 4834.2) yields 17.4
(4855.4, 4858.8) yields 18.2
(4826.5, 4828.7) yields 17.8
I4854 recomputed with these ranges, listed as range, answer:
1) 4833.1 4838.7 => 18.1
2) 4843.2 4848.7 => 18.9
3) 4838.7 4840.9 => 17.1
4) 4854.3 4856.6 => 16.2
